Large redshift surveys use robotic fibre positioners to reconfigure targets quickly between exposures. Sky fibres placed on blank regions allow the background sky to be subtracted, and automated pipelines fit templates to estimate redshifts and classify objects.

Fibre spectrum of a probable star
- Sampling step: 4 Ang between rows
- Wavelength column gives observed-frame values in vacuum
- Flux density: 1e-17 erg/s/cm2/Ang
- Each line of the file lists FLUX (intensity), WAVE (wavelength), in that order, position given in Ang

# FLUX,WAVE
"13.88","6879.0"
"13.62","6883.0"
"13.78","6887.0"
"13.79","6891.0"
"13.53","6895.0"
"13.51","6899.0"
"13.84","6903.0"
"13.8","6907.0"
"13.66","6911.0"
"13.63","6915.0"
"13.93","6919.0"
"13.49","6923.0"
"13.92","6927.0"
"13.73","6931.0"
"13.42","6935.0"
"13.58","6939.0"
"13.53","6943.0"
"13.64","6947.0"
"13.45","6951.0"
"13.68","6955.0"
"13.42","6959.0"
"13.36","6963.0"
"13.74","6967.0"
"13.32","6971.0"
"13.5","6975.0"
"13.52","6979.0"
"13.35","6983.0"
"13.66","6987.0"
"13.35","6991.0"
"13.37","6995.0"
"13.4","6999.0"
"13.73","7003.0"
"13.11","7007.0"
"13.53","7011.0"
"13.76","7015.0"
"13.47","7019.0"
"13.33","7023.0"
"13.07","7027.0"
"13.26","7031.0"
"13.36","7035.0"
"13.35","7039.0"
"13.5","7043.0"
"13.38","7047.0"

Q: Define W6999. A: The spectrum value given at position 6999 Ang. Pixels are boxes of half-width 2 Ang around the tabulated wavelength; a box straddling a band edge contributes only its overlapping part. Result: 13.4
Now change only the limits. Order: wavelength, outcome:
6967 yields 13.74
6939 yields 13.58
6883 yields 13.62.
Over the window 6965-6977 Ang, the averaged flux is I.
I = 13.5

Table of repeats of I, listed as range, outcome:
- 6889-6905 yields 13.7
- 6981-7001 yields 13.4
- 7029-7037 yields 13.3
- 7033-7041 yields 13.4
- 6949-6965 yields 13.5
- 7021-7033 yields 13.2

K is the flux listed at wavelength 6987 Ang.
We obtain 13.66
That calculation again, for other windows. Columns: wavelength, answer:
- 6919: 13.93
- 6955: 13.68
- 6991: 13.35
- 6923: 13.49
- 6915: 13.63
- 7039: 13.35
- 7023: 13.33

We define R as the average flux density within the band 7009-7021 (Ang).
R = 13.6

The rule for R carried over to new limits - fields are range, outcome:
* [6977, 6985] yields 13.4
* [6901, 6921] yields 13.8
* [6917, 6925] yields 13.7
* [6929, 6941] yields 13.6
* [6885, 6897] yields 13.7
